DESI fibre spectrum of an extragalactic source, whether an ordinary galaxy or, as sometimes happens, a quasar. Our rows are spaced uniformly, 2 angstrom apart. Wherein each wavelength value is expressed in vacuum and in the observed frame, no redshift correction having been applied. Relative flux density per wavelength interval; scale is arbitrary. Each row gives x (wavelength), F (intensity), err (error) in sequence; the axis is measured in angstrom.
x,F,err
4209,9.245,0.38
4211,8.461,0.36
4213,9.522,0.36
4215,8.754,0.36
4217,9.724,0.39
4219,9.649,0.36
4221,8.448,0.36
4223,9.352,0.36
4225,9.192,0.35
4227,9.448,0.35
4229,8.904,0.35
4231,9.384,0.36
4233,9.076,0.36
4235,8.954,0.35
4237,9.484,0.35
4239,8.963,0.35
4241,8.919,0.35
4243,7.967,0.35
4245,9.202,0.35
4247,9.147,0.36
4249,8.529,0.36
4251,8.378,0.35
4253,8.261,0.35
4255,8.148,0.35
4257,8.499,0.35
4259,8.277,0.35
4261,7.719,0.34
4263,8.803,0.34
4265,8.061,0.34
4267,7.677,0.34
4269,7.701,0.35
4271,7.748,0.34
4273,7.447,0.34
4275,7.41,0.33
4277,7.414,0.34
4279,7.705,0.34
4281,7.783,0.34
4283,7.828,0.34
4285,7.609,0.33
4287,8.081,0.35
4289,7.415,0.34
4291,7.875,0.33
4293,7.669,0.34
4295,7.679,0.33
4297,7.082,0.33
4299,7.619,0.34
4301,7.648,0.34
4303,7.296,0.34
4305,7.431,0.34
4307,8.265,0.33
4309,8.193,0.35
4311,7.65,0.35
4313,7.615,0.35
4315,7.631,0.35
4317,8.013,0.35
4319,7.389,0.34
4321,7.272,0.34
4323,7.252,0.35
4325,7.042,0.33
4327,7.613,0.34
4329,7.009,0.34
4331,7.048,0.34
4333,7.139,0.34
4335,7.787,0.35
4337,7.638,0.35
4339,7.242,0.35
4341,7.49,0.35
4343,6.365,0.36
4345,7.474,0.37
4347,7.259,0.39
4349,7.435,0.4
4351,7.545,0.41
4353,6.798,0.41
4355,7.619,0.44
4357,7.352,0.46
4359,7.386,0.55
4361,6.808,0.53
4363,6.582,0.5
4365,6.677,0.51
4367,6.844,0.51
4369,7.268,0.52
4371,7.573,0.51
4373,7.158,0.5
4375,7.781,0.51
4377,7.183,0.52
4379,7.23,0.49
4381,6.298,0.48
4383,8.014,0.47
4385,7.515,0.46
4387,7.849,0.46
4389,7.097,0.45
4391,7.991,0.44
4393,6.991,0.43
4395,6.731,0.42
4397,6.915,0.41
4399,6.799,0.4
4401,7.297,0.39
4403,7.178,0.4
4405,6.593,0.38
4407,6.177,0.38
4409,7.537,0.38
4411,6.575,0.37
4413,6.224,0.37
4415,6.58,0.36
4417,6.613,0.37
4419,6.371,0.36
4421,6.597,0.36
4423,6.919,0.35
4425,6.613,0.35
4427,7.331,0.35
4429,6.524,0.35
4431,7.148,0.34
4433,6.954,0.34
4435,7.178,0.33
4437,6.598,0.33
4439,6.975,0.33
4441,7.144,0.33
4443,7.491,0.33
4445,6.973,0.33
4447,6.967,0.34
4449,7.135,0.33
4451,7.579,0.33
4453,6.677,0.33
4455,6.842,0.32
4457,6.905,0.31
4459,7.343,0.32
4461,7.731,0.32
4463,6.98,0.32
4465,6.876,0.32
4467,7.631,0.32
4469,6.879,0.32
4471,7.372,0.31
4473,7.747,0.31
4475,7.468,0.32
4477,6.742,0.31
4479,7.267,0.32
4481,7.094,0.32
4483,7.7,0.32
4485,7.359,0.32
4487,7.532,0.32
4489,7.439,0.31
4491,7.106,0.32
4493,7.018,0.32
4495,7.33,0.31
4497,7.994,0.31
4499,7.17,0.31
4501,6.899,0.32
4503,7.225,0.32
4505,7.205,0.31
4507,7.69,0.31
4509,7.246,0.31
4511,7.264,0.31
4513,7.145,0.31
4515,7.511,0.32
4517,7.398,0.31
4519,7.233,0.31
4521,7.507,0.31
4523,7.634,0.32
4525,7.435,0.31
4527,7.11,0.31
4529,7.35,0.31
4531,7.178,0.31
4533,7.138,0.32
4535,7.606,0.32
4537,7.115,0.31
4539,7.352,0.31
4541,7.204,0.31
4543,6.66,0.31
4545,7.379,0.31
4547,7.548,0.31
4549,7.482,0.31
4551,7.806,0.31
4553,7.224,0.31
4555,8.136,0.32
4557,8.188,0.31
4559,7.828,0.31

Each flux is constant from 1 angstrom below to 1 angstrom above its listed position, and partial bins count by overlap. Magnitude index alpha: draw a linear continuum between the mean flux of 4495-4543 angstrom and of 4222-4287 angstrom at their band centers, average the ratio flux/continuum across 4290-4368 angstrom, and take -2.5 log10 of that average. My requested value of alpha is 0.10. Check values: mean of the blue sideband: 8.4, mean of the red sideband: 7.32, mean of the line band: 7.38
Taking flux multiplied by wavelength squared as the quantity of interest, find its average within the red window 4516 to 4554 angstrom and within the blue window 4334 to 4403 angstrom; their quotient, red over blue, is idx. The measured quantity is 1.1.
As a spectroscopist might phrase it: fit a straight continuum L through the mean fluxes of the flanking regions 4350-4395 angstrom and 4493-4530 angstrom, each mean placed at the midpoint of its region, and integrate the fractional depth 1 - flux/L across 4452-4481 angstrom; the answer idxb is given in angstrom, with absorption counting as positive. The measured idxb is 0.55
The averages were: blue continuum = 7.24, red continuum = 7.34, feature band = 7.17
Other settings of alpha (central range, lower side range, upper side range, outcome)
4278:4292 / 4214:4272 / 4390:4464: 0.07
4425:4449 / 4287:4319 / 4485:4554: 0.07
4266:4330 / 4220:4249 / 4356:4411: 0.08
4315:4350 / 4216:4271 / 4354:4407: 0.05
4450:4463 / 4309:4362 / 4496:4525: 0.03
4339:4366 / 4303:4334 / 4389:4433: 0.02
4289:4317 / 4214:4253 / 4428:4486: 0.10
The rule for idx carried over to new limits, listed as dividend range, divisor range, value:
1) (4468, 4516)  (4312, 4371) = 1.08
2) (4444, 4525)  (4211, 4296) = 0.96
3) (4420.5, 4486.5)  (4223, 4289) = 0.93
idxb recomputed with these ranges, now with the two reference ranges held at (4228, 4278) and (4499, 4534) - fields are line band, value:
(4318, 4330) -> 1.2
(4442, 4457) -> 1.0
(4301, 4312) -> 0.6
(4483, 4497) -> 0.1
